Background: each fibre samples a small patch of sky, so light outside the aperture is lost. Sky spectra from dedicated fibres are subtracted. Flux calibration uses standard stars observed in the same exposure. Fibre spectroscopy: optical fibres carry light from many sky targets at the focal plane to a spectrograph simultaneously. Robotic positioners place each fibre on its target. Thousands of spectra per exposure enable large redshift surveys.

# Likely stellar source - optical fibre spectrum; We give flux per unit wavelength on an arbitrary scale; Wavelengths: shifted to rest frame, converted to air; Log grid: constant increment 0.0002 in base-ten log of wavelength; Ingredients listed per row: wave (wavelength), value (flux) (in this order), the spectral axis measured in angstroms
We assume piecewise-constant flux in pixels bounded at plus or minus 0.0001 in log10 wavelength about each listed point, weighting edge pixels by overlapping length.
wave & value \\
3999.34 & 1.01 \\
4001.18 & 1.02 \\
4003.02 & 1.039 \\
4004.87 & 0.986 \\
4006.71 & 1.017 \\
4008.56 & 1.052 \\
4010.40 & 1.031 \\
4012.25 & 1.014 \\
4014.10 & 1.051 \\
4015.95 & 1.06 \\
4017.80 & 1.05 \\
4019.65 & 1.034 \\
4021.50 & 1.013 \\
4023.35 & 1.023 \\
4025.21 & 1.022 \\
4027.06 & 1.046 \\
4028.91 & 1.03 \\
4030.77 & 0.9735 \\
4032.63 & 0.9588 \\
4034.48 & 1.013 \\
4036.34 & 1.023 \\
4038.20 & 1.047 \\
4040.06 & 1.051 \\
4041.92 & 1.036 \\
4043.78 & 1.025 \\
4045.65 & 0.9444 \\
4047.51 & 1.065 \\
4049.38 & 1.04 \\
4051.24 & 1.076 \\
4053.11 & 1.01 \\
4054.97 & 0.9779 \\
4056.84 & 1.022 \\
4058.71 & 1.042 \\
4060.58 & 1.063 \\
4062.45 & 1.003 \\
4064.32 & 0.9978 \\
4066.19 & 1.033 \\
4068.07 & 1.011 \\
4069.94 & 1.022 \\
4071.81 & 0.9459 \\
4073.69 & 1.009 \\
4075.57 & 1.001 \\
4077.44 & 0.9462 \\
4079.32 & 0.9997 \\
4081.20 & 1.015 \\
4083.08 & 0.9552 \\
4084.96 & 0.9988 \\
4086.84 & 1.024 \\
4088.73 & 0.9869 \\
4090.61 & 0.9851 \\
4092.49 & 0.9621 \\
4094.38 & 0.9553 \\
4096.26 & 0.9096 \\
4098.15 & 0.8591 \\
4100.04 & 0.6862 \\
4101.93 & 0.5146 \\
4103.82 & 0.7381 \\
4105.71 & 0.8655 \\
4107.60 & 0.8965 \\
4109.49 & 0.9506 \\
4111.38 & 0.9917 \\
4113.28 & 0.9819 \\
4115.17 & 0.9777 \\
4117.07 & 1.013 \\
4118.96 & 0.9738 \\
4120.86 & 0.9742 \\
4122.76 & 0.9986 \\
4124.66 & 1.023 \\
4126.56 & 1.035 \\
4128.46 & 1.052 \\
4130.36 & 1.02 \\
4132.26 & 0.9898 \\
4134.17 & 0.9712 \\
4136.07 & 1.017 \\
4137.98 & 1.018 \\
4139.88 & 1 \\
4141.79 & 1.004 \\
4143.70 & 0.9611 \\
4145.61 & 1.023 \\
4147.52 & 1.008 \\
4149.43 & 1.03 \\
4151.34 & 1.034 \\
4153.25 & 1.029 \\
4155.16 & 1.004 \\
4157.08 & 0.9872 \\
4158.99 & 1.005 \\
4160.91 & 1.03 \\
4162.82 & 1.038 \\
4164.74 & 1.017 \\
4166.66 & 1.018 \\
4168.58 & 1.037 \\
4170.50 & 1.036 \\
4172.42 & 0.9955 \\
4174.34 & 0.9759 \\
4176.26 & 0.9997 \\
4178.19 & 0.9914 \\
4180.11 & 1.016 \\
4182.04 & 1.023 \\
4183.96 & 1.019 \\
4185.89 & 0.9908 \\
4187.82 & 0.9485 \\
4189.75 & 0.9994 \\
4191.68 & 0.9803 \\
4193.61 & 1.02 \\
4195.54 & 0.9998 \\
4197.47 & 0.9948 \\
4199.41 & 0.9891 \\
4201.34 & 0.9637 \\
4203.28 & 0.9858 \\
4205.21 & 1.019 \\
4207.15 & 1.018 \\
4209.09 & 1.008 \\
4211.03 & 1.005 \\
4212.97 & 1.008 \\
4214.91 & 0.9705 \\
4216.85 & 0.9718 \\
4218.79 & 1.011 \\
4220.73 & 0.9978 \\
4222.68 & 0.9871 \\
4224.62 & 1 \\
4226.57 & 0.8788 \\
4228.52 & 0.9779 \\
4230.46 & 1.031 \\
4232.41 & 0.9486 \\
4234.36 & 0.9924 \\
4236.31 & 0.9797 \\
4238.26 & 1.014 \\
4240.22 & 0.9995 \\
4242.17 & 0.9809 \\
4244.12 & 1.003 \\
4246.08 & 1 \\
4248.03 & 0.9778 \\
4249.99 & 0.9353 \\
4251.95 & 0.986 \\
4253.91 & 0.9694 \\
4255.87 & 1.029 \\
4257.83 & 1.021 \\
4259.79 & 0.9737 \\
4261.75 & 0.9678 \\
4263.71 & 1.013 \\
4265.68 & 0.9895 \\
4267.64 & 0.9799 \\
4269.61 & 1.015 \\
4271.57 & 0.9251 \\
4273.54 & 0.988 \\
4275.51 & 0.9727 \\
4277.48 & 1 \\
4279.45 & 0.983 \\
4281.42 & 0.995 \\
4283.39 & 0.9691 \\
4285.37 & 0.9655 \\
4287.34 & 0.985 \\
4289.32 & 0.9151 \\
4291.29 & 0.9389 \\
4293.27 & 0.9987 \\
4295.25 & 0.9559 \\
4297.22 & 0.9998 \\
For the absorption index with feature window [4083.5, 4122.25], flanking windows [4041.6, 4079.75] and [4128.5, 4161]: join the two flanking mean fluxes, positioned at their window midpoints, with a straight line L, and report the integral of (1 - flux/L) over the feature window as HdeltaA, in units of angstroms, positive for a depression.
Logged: 3.71 angstroms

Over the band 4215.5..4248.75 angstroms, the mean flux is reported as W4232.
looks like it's 0.985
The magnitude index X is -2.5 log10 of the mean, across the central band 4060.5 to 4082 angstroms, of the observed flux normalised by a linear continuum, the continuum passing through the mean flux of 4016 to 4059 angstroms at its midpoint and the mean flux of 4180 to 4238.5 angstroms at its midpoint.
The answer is 0.02 mag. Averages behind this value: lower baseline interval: 1.02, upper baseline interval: 0.991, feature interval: 1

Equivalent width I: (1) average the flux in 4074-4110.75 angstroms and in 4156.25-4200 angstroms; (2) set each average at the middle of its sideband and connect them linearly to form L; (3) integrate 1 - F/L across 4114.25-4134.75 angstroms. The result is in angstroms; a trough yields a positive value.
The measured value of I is -1.2 angstroms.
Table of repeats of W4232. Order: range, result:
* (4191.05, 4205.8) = 0.994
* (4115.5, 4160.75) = 1.01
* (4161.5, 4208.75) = 1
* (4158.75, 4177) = 1.02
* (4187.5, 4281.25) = 0.988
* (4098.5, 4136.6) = 0.932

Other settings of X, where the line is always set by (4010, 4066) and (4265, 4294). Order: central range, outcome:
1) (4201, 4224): -0.009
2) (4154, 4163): -0.013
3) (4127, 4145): 0.000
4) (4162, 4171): -0.032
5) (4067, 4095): 0.030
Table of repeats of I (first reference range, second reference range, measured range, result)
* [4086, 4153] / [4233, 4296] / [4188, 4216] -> -0.7 angstroms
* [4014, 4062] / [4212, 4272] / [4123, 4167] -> -0.4 angstroms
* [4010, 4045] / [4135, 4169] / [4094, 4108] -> 3.1 angstroms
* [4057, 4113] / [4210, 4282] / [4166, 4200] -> -1.1 angstroms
